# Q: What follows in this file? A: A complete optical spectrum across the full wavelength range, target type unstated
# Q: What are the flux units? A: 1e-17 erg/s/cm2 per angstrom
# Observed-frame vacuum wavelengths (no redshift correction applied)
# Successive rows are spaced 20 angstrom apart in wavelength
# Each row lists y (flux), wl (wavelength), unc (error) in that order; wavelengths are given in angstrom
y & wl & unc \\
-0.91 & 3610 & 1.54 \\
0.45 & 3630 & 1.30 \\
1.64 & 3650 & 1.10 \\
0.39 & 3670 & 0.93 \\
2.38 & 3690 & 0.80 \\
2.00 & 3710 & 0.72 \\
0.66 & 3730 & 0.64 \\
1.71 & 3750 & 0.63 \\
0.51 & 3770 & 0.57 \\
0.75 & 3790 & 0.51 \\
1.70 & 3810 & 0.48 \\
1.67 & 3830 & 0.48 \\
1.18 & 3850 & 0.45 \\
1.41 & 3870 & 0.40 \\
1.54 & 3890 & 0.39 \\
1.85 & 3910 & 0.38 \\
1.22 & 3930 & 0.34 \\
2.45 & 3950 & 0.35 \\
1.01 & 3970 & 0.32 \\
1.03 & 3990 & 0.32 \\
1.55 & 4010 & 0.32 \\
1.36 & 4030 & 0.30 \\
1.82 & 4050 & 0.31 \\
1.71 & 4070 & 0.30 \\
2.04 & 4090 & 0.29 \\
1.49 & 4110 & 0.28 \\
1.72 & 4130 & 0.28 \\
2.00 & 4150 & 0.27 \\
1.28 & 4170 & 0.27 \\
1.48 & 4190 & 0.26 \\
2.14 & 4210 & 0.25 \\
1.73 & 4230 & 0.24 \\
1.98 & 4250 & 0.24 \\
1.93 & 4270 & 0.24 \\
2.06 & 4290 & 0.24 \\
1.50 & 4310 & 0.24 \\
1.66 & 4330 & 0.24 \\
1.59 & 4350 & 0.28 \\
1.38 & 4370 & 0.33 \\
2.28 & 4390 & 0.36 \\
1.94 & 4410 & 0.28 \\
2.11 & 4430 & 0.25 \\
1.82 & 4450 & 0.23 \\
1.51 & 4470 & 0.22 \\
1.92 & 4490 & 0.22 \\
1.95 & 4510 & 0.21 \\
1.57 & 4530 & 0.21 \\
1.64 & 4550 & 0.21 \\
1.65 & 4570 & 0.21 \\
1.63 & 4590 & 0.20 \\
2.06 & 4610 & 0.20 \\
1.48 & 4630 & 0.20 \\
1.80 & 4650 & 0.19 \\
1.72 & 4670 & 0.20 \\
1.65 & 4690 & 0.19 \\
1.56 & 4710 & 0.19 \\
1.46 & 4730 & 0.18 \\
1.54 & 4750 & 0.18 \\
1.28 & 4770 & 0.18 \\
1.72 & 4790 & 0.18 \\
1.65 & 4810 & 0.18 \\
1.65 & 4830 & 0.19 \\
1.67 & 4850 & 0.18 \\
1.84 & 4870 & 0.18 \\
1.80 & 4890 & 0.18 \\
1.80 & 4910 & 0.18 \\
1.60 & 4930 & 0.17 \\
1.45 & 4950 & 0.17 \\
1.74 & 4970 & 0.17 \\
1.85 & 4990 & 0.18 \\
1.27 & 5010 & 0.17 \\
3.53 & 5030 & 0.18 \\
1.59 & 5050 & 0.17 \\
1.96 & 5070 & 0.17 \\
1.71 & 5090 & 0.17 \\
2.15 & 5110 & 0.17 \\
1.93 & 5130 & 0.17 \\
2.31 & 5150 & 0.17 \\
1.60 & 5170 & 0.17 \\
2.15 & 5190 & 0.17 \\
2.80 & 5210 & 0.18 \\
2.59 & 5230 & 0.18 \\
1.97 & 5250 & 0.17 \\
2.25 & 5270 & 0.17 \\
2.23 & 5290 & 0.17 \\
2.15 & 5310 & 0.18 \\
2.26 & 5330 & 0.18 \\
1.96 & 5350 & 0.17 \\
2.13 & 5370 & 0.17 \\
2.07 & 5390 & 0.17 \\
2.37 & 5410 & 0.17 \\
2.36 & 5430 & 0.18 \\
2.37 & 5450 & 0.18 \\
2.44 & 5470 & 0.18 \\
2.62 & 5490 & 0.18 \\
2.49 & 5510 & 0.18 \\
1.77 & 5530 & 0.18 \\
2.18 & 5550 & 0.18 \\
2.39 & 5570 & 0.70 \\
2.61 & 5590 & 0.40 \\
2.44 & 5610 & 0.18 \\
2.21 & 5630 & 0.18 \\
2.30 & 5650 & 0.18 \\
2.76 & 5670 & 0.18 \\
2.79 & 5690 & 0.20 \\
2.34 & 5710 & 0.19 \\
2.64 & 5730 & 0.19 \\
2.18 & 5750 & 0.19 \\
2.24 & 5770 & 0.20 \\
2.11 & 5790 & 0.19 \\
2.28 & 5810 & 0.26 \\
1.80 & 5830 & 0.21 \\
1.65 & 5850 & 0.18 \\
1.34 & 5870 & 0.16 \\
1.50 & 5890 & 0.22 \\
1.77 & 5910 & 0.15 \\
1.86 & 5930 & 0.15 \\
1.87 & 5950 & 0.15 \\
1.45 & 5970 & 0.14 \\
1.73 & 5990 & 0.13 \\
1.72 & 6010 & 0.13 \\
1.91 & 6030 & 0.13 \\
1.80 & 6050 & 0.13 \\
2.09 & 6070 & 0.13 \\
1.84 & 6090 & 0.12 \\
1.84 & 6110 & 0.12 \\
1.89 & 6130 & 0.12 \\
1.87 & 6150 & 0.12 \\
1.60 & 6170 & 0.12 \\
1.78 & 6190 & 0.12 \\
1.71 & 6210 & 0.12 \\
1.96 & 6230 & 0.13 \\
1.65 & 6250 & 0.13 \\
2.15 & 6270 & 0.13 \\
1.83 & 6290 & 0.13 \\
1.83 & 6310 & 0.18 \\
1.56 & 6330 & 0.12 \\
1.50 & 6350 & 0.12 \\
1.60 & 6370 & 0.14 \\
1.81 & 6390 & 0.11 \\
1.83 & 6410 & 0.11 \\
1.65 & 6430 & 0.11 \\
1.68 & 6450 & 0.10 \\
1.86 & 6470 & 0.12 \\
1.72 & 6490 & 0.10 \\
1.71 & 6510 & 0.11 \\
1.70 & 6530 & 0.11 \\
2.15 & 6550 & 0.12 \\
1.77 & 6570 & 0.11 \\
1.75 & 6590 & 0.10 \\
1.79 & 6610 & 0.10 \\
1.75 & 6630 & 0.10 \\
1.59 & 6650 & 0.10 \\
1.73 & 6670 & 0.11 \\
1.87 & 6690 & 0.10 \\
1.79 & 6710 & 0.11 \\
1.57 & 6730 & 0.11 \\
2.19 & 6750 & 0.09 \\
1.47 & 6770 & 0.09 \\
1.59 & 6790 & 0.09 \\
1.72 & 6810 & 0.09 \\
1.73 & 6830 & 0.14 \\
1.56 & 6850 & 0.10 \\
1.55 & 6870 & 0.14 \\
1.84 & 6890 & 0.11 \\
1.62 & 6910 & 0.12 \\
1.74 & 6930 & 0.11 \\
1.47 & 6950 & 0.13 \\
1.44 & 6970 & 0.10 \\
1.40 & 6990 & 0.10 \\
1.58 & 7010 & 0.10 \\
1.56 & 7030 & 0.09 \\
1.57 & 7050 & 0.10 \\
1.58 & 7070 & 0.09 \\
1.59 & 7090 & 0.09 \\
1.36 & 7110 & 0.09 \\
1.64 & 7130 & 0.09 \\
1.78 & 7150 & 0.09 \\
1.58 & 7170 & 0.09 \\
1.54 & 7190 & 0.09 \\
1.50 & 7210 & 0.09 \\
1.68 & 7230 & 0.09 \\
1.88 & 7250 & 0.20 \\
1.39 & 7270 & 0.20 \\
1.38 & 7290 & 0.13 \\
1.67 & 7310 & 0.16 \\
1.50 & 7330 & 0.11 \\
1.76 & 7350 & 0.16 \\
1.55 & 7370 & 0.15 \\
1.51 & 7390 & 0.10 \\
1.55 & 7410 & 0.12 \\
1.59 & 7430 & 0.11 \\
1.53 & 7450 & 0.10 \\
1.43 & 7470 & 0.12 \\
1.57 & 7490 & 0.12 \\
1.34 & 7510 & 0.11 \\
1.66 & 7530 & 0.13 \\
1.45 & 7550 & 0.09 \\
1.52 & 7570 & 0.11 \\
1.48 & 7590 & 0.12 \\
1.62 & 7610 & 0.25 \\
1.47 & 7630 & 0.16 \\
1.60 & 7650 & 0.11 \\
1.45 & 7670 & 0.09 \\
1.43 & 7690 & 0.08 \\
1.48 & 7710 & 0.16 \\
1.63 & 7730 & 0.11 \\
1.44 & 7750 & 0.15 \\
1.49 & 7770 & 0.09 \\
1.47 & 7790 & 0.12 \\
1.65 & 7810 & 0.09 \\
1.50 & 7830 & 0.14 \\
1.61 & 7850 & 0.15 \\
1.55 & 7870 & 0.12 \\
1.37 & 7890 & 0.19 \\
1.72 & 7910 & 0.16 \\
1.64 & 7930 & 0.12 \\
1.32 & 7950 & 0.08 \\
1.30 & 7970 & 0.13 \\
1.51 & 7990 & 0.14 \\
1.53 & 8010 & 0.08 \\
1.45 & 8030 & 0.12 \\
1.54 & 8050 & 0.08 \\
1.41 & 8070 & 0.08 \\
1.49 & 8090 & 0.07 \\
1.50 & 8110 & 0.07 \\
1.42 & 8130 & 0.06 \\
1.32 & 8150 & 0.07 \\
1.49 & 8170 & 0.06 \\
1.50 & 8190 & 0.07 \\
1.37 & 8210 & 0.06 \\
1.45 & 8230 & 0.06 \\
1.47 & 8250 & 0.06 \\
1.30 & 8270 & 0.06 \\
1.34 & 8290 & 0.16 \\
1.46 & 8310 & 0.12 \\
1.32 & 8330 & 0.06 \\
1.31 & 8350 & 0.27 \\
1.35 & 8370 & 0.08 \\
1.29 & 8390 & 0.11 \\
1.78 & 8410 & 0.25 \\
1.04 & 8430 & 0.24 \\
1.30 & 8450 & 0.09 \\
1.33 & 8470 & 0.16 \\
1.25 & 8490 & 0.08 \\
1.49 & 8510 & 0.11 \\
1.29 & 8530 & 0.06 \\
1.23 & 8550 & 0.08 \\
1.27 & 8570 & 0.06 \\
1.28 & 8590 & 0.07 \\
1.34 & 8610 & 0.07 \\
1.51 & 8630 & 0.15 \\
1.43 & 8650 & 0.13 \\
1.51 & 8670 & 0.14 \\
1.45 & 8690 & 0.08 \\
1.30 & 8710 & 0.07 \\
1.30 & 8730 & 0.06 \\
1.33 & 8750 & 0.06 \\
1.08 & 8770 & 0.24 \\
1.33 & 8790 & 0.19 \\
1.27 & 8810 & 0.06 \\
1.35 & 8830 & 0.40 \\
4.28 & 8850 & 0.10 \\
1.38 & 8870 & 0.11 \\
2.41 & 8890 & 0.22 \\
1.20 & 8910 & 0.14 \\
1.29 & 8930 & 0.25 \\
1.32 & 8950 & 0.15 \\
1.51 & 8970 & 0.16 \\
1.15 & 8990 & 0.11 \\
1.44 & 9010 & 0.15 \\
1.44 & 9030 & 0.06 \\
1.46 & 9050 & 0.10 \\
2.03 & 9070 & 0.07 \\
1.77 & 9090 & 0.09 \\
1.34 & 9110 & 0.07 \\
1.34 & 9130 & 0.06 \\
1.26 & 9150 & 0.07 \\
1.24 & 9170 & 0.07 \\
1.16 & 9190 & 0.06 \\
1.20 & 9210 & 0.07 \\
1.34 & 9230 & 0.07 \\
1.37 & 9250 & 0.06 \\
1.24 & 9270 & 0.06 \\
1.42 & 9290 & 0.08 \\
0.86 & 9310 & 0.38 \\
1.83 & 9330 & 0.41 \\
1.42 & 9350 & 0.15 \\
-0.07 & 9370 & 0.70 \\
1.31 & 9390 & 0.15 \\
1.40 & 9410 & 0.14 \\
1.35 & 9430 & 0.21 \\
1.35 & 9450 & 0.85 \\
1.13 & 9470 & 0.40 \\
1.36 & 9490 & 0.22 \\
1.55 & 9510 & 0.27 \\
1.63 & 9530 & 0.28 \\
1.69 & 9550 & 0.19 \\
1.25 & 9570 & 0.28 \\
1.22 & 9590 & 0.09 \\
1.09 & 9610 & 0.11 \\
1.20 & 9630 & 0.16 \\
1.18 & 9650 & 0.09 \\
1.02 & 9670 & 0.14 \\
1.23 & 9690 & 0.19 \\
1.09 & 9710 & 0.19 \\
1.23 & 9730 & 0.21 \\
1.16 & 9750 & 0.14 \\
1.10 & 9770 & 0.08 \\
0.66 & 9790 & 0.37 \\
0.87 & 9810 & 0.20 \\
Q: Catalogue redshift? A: 0.349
